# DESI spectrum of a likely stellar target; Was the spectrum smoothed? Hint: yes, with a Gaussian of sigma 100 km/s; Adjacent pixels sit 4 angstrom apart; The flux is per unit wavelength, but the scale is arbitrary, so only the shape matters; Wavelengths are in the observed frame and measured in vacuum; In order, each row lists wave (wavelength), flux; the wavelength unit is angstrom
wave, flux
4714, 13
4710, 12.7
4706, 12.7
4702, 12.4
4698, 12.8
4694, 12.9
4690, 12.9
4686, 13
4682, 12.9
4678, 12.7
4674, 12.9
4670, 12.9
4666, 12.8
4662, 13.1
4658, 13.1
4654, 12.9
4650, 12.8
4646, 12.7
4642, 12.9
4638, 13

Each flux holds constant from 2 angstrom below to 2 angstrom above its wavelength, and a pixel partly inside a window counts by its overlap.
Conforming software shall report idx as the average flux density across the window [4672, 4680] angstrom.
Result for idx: 12.8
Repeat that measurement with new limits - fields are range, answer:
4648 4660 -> 12.9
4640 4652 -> 12.8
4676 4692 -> 12.9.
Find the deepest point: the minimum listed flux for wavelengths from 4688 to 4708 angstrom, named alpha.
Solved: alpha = 12.4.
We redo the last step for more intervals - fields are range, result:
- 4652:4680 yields 12.7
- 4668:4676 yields 12.9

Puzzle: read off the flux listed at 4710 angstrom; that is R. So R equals 12.7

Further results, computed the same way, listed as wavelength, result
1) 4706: 12.7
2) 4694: 12.9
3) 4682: 12.9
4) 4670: 12.9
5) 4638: 13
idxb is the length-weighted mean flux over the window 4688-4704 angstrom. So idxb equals 12.8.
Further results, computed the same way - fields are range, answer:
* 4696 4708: 12.6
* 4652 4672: 13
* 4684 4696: 12.9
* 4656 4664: 13.1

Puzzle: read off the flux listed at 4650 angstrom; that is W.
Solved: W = 12.8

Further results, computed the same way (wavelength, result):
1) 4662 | 13.1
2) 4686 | 13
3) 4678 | 12.7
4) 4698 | 12.8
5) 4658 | 13.1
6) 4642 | 12.9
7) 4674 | 12.9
